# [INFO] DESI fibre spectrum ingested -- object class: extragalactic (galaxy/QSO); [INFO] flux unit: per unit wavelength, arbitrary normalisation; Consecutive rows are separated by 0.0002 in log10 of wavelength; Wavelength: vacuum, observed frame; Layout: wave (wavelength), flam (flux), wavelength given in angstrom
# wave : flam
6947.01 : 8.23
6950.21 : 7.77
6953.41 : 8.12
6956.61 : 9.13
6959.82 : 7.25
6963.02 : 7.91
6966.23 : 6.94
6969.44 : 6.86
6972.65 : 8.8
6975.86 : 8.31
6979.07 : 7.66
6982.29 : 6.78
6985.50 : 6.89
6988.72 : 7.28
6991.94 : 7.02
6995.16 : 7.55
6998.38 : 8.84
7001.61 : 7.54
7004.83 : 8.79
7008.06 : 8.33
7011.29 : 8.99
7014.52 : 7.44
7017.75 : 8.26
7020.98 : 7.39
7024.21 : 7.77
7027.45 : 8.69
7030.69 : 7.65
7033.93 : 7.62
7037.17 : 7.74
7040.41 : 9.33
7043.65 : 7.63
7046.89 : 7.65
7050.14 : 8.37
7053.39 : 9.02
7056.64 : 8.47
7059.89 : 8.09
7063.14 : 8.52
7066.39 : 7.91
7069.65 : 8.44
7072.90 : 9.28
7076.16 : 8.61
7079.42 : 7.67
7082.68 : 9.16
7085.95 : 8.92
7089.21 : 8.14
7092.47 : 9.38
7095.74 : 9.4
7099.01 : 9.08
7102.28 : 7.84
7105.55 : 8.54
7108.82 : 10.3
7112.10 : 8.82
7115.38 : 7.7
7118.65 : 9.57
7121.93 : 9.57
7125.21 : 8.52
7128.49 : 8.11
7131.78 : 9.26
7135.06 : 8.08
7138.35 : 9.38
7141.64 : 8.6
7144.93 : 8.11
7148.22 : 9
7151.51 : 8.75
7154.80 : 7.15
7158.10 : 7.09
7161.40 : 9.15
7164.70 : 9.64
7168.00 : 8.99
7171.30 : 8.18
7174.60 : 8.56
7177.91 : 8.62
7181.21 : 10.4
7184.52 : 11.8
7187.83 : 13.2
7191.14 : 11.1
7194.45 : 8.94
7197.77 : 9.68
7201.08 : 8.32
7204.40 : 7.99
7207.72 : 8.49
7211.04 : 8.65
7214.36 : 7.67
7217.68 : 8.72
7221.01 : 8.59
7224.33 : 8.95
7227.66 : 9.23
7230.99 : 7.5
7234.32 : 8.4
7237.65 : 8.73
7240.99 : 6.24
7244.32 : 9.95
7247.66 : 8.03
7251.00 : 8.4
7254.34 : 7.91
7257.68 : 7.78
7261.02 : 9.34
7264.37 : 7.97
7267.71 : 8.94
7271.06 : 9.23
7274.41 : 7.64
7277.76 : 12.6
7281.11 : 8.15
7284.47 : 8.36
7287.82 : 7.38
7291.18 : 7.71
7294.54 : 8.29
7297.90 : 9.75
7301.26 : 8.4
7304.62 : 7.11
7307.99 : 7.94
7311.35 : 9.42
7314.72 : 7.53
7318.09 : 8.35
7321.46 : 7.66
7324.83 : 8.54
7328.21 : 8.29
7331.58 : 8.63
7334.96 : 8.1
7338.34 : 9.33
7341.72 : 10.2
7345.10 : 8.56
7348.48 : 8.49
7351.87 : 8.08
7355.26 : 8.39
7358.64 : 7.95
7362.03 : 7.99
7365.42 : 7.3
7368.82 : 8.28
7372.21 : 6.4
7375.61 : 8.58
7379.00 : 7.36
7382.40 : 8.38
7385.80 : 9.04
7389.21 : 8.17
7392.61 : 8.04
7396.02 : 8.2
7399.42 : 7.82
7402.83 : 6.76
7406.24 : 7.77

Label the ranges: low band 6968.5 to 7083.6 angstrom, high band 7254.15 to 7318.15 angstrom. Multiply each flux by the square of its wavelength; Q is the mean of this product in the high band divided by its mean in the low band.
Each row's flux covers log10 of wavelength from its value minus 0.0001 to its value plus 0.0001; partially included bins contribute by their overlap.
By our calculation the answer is 1.13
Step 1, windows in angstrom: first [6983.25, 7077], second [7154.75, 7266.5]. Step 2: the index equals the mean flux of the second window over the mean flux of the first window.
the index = 1.1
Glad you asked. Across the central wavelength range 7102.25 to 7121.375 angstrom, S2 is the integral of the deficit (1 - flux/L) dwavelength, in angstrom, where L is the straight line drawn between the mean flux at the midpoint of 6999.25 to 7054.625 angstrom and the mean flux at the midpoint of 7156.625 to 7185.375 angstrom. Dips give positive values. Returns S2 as -0.5 angstrom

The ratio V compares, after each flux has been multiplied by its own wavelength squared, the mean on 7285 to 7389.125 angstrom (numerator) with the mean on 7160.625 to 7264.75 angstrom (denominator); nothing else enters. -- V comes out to 0.96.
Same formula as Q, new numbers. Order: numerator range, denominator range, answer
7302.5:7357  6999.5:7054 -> 1.13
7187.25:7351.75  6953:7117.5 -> 1.12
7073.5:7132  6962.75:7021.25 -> 1.17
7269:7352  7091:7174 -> 1.03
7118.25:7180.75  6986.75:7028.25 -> 1.13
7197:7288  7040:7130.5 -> 1.03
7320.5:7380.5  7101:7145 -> 1.00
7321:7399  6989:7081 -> 1.11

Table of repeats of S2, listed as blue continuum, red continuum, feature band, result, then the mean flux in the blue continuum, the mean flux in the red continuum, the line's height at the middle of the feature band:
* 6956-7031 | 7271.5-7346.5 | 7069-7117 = -4.2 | 7.82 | 8.55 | 8.05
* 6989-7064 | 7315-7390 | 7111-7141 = -2.3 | 8.1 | 8.26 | 8.15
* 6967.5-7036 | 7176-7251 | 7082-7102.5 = -1.4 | 7.83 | 9.04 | 8.34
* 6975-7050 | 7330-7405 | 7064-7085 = -1.6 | 7.88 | 8.18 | 7.93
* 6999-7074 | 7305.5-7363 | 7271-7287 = -1.4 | 8.22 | 8.43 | 8.39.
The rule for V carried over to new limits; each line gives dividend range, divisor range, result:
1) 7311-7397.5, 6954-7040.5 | 1.16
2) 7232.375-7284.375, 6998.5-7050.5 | 1.14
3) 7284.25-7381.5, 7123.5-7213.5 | 0.95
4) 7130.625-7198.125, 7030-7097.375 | 1.12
